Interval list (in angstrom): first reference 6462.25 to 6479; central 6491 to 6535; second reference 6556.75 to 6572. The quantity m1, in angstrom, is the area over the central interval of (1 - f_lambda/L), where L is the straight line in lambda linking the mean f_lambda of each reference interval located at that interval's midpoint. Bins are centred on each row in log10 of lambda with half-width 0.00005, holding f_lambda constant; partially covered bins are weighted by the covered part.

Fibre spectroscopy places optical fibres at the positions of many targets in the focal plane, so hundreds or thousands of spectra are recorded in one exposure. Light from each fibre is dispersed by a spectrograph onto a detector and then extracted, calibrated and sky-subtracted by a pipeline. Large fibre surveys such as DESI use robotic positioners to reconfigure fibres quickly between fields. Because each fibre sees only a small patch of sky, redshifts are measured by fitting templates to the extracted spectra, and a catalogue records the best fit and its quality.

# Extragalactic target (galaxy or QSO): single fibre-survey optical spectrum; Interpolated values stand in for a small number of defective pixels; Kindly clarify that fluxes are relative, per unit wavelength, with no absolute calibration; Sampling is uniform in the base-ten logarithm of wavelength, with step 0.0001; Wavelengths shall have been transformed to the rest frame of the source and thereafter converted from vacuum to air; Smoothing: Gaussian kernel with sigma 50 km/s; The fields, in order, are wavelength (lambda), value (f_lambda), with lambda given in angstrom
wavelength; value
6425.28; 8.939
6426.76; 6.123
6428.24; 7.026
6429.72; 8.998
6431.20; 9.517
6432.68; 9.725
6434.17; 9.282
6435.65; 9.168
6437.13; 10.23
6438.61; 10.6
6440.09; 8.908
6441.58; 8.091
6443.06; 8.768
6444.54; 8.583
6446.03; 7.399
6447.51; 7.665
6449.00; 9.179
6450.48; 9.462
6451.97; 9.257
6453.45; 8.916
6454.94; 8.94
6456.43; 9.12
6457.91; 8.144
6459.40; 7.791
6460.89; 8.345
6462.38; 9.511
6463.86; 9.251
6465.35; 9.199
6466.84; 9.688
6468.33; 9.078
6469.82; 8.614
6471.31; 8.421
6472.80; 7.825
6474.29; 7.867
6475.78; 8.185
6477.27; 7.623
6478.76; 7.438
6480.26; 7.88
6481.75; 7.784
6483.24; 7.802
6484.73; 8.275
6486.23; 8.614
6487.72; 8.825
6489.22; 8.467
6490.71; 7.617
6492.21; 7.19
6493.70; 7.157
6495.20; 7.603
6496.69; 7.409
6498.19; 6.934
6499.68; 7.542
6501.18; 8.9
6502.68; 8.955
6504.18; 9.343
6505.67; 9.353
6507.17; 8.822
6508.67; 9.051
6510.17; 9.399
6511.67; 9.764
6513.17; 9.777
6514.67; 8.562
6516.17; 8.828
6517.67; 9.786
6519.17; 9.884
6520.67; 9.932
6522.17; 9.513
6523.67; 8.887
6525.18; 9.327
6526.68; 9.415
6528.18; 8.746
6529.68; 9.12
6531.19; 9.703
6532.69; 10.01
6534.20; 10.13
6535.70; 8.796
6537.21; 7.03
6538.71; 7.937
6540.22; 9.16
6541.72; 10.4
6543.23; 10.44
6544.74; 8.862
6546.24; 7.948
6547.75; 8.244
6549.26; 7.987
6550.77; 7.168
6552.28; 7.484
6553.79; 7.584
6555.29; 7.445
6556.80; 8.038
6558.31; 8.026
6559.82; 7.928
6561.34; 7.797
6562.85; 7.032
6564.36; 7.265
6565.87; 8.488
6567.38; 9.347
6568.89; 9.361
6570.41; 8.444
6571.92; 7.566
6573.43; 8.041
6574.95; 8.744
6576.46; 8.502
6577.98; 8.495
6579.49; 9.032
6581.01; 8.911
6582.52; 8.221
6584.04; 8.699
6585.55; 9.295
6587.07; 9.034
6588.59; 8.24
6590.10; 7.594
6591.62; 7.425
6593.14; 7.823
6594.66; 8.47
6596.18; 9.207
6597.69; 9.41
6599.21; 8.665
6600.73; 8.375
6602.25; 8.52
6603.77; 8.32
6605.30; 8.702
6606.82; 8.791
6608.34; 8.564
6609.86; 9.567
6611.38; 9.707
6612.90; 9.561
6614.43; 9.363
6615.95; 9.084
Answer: -2.9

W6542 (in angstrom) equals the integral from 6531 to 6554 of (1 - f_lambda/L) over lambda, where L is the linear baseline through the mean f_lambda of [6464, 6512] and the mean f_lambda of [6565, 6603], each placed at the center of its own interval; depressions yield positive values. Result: -0.6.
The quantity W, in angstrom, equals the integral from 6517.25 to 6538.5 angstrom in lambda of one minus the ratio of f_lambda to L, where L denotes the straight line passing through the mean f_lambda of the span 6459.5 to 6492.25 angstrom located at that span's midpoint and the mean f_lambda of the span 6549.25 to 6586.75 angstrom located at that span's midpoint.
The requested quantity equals -2.5 angstrom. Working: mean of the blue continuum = 8.35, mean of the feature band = 9.26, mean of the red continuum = 8.21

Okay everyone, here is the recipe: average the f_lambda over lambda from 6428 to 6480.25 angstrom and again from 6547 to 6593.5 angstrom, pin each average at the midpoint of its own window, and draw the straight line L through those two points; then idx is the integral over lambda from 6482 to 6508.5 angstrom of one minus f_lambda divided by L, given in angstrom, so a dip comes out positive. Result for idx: 1.1 angstrom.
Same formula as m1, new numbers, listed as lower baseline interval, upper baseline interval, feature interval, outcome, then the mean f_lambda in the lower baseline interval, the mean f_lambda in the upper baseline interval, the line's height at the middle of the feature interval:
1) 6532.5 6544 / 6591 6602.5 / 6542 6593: 3.26 angstrom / 9.2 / 8.5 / 8.85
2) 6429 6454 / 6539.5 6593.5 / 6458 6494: 2.33 angstrom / 9.05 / 8.34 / 8.85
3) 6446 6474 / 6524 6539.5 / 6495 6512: 0.61 angstrom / 8.75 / 9.01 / 8.91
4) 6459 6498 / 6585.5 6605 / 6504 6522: -2.41 angstrom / 8.19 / 8.46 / 8.27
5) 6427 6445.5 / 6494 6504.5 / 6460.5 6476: -0.49 angstrom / 8.97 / 8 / 8.48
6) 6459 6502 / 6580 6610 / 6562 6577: 0.38 angstrom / 8.17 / 8.58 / 8.48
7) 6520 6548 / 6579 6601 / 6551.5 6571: 1.86 angstrom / 9.15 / 8.56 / 8.86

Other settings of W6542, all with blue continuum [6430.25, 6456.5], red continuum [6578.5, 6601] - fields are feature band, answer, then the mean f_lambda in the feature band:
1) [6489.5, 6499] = 1.61 angstrom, 7.38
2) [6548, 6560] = 1.33 angstrom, 7.72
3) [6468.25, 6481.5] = 1.33 angstrom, 8.04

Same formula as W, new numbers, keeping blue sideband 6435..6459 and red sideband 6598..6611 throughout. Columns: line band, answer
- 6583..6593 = 0.5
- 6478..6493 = 1.5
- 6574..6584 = 0.1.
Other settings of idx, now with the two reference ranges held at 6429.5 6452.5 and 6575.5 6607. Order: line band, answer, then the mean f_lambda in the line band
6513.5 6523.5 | -0.7 angstrom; 9.41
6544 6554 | 0.9 angstrom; 7.91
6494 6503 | 1.1 angstrom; 7.8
